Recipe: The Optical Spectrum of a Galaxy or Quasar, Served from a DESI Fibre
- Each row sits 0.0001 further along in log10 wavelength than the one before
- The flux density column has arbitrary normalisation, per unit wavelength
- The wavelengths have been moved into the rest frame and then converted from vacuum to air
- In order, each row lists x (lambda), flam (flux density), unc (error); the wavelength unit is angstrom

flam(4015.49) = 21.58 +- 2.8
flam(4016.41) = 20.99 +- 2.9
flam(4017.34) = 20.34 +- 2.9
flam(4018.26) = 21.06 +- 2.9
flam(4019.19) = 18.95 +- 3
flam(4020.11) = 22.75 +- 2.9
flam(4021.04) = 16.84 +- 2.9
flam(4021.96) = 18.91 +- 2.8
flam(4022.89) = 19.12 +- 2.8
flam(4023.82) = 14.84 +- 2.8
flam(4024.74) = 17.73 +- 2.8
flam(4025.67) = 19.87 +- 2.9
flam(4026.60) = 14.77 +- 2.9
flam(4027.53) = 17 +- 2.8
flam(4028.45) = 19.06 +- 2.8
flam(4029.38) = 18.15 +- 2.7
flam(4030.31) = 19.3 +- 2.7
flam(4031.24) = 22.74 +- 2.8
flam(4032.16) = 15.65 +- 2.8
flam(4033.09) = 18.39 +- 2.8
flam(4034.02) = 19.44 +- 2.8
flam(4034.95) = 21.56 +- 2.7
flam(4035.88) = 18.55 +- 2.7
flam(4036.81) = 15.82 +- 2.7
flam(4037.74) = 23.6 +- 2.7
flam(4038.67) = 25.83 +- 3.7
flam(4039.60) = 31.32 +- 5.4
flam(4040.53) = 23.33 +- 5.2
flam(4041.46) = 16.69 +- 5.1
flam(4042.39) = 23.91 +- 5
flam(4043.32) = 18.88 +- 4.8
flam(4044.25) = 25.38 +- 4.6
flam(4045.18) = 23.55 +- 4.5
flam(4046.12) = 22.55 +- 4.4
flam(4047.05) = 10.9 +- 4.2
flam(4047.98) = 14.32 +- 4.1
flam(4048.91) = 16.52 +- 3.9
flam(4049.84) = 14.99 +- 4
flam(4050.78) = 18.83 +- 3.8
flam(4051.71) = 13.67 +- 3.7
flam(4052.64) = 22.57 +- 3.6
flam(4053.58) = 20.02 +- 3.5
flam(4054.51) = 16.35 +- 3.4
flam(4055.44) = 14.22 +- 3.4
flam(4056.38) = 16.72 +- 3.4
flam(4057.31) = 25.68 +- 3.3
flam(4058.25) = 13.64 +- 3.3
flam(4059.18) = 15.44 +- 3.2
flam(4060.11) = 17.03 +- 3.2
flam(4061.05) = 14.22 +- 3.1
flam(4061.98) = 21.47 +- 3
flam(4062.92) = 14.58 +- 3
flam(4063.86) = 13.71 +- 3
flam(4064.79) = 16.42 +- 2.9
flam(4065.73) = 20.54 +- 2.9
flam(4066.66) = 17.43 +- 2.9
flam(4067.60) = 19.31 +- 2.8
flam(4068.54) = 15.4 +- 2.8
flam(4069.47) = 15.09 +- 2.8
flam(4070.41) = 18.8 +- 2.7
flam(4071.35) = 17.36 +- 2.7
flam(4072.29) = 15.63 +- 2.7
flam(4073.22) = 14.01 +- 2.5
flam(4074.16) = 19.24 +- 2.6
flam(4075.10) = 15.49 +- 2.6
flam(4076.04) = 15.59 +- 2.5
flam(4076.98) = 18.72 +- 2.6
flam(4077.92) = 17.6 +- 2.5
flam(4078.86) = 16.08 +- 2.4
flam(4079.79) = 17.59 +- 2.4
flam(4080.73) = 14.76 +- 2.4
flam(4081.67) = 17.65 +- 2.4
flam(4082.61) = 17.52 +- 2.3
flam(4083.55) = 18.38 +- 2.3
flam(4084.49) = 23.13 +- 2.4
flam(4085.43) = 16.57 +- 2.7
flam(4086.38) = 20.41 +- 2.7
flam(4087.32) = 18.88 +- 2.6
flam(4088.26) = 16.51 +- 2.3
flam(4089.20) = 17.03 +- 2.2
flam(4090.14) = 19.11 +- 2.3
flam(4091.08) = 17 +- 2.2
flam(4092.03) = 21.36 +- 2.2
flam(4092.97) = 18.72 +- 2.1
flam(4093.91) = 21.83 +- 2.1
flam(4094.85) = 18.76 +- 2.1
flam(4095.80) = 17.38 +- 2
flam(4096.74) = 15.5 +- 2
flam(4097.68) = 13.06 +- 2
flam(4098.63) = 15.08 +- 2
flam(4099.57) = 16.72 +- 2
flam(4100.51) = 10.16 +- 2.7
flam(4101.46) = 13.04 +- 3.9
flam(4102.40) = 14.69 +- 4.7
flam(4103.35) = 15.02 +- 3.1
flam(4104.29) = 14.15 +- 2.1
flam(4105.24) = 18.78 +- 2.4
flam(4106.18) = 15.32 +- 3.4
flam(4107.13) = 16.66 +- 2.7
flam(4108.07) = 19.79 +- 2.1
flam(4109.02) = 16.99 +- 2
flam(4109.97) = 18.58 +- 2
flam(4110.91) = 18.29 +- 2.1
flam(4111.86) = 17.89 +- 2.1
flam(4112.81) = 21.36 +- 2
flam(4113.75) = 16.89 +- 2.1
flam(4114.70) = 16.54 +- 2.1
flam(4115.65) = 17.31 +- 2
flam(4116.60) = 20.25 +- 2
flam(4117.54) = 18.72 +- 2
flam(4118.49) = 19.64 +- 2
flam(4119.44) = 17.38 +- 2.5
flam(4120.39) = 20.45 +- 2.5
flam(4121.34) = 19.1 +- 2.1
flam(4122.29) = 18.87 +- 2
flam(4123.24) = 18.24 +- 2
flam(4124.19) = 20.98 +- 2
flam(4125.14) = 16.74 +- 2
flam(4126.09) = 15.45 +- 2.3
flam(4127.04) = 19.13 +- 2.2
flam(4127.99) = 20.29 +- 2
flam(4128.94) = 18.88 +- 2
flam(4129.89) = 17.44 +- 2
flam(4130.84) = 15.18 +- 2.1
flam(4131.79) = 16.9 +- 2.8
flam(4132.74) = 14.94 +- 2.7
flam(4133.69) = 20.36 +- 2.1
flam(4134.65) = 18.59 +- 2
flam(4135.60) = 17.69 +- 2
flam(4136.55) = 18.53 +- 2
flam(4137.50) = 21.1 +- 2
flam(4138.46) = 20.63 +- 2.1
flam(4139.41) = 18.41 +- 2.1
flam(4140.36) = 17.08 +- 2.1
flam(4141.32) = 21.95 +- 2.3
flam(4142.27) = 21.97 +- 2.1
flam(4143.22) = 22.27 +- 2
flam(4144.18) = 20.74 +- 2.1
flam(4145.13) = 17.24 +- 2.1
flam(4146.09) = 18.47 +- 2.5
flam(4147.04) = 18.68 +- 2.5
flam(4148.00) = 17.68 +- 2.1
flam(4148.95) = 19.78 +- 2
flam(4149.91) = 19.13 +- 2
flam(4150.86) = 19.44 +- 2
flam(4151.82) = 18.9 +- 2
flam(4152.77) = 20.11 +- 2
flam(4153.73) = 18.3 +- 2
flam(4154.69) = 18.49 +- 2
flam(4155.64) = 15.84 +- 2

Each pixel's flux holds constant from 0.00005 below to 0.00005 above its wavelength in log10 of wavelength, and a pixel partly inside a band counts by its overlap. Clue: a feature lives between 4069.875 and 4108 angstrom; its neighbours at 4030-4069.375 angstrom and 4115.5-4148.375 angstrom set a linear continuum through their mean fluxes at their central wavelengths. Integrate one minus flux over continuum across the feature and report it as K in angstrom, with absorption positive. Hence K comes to 3.6 angstrom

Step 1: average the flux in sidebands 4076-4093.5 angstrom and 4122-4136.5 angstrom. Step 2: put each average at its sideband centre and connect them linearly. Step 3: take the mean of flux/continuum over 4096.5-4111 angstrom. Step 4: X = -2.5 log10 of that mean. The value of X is 0.15 mag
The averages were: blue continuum 18.1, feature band 15.7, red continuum 18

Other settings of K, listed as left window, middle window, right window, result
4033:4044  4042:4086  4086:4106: 4.2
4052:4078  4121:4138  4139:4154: 0.6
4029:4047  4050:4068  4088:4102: 1.9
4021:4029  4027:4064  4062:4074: -3.6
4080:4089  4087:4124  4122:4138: 1.4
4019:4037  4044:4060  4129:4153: 0.6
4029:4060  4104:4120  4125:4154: 0.8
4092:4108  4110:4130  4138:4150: -1.0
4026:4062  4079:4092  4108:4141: 0.4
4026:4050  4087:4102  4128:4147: 1.9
